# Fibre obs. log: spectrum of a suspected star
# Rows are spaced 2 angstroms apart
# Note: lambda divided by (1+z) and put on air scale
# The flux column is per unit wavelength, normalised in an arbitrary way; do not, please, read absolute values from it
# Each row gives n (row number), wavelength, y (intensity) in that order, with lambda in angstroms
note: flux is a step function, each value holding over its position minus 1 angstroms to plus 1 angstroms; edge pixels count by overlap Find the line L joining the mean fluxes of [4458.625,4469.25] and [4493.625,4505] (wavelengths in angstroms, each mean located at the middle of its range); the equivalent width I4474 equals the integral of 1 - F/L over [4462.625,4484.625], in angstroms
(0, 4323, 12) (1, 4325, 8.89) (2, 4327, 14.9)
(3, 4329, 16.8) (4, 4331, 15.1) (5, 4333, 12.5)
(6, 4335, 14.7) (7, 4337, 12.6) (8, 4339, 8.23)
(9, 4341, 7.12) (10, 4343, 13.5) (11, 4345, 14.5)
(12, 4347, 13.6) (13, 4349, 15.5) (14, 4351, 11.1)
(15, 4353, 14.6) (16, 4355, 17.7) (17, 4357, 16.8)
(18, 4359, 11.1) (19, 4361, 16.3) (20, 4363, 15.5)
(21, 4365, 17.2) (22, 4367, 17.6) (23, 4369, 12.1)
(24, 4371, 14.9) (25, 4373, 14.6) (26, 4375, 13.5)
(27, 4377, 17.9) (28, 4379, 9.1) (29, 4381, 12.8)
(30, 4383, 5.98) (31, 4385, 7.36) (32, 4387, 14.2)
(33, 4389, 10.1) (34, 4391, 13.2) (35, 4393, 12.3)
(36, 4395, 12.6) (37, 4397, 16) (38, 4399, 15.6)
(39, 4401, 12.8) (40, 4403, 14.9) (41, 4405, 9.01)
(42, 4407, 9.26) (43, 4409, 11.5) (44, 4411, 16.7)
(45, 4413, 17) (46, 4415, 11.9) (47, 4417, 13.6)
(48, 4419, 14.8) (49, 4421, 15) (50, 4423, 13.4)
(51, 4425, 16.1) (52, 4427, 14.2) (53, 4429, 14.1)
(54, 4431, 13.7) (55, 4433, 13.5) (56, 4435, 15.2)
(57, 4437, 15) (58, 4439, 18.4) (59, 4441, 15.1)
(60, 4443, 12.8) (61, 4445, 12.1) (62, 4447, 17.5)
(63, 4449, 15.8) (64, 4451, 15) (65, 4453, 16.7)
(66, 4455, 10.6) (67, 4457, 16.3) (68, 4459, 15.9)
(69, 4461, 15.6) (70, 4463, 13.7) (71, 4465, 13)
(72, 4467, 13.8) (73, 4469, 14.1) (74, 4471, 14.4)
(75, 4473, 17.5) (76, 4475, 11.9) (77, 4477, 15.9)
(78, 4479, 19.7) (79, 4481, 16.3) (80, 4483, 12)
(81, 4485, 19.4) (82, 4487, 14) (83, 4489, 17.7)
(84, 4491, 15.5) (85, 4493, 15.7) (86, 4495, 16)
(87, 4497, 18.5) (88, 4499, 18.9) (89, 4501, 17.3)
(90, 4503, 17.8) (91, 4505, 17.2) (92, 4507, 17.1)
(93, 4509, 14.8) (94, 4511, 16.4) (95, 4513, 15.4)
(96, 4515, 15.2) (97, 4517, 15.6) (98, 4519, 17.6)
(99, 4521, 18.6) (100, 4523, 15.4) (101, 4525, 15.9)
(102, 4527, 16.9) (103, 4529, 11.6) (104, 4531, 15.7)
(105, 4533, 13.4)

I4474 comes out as 0.4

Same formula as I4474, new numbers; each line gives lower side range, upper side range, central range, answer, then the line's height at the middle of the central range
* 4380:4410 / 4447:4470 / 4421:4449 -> -2.3 angstroms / 13.7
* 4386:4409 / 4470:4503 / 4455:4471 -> 1.0 angstroms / 15.4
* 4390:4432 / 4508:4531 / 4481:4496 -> -0.6 angstroms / 15.2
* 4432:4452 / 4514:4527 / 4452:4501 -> 0.2 angstroms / 15.6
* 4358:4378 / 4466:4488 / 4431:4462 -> 0.6 angstroms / 15.3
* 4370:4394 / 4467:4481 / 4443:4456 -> 0.1 angstroms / 14.6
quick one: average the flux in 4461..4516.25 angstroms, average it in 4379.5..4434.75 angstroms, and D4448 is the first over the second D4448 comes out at 1.2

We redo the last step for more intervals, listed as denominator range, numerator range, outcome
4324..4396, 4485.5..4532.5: 1.23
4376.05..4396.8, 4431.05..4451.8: 1.28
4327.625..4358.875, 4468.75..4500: 1.19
